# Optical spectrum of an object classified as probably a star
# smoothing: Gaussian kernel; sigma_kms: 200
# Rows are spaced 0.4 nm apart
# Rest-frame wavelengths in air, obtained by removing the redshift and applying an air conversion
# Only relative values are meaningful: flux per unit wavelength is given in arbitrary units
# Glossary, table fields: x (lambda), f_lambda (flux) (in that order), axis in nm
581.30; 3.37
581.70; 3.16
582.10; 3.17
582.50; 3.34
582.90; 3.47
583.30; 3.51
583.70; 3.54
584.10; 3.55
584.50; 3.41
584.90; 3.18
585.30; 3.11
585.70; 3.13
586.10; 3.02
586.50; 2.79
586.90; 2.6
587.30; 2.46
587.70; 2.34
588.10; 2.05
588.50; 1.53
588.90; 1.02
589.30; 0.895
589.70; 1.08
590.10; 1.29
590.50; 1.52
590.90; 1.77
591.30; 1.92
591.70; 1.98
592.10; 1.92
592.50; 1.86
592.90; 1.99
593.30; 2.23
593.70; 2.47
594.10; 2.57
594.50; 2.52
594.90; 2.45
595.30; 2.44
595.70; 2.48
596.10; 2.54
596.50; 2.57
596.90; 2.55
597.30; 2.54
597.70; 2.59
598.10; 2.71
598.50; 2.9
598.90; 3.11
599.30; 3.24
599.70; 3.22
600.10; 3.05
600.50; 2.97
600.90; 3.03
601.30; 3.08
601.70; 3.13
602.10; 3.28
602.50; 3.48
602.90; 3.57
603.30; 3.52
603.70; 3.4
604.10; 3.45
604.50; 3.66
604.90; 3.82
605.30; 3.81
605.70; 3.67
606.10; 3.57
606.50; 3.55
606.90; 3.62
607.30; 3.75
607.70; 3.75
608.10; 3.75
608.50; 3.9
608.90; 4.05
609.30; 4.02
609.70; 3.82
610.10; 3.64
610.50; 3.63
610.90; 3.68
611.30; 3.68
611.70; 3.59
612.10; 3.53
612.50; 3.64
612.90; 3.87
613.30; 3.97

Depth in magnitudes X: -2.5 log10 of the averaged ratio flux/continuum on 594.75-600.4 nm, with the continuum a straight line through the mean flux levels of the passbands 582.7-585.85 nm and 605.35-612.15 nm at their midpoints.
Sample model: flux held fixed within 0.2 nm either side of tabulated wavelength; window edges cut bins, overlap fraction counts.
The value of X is 0.28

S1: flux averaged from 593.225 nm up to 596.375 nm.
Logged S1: 2.47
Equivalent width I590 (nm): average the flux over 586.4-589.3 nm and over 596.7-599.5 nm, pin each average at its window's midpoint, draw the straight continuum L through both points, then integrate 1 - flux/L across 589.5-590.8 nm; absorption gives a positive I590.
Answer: 0.509 nm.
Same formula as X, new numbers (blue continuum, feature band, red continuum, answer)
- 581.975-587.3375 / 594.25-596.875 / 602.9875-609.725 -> 0.35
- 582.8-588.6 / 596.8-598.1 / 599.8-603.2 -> 0.21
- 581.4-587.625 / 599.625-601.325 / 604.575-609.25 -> 0.17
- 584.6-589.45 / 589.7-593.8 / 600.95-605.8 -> 0.42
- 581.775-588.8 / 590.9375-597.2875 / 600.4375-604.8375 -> 0.34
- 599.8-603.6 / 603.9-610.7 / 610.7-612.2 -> -0.08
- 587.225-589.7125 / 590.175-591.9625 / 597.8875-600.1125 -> 0.12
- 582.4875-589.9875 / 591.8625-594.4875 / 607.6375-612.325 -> 0.32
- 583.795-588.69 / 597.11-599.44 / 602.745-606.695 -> 0.17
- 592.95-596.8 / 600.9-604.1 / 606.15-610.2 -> -0.04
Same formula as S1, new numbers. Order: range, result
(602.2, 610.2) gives 3.69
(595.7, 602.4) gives 2.9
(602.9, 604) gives 3.48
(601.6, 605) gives 3.48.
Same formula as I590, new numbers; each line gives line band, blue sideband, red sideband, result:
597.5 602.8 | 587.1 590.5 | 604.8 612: -0.45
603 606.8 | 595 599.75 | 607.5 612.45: -0.31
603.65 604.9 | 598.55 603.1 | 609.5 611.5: -0.07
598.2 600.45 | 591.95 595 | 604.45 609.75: -0.14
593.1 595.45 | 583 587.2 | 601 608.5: 0.63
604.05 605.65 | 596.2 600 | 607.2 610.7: -0.12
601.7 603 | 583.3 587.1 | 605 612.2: 0.07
